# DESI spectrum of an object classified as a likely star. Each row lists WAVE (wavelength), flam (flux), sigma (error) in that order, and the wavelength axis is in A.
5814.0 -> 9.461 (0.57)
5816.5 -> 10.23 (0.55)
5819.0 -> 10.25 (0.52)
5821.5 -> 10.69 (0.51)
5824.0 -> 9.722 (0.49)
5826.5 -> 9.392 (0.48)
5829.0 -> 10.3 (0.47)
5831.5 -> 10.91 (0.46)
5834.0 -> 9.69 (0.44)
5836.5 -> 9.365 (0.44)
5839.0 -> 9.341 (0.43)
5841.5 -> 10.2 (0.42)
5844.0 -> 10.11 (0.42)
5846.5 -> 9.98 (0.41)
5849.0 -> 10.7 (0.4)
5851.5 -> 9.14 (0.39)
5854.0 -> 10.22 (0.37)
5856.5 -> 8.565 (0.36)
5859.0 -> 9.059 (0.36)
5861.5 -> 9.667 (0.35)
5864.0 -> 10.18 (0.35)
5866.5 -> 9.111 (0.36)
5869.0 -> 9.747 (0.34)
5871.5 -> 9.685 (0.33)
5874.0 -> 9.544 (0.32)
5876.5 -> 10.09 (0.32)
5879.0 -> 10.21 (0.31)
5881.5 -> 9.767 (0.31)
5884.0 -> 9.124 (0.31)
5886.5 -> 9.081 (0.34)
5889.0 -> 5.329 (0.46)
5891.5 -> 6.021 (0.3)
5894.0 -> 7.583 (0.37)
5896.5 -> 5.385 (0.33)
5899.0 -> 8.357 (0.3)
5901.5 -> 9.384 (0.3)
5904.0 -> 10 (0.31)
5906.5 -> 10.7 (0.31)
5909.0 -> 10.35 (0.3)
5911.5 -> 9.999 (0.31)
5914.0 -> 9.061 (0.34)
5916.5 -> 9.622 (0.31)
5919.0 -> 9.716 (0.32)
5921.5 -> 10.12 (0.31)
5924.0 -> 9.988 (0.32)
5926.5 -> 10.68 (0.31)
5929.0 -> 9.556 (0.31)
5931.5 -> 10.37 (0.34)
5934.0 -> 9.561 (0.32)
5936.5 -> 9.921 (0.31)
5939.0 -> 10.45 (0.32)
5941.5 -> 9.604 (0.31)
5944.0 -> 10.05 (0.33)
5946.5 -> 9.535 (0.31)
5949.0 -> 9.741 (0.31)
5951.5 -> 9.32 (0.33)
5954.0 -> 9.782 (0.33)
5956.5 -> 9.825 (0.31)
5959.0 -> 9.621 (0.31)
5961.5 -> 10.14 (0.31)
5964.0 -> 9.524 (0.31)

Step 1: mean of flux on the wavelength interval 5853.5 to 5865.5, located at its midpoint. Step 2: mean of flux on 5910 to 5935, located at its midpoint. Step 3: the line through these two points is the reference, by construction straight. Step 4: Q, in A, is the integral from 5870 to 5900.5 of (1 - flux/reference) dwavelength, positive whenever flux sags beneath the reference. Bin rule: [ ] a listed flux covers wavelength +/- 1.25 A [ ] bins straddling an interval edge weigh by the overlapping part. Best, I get 4.02 A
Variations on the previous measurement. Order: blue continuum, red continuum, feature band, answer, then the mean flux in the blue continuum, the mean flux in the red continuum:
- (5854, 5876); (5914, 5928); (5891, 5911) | 2.38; 9.51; 9.93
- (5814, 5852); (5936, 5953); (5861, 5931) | 4.68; 10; 9.8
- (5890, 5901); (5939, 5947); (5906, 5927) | -4.45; 6.98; 9.86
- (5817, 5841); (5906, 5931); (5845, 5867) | 0.72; 9.98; 9.97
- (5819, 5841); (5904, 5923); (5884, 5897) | 3.86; 9.95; 9.94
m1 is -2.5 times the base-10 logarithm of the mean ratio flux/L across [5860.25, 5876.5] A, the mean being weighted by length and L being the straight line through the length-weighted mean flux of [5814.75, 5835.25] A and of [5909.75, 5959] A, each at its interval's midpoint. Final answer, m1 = 0.04 mag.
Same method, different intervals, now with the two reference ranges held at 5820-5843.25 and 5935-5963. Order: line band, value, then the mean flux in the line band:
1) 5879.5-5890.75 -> 0.18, 8.35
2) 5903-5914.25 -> -0.03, 10.1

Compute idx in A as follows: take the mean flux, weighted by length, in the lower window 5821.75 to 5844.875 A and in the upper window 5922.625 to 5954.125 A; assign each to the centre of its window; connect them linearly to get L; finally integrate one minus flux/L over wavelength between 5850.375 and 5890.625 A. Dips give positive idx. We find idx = 2.68 A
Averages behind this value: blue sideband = 9.92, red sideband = 9.89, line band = 9.25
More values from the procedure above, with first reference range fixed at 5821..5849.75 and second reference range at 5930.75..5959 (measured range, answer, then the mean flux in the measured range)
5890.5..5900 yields 3.0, 6.82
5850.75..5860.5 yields 0.7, 9.26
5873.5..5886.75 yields 0.3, 9.68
